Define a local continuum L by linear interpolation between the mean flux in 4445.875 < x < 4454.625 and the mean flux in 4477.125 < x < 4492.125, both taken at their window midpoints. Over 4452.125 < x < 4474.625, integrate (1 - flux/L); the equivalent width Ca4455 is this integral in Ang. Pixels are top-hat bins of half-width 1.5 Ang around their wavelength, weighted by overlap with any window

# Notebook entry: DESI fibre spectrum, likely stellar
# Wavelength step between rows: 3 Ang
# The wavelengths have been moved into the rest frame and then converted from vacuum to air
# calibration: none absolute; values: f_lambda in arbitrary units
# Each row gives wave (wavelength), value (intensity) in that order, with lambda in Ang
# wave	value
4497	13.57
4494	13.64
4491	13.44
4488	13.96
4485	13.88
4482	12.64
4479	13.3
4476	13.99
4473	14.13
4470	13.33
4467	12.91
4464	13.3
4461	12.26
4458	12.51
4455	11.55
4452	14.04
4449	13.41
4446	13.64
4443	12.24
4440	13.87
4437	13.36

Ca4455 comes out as 0.8 Ang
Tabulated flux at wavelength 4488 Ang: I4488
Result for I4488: 13.96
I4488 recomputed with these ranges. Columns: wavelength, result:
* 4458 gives 12.51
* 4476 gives 13.99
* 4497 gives 13.57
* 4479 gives 13.3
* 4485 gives 13.88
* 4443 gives 12.24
